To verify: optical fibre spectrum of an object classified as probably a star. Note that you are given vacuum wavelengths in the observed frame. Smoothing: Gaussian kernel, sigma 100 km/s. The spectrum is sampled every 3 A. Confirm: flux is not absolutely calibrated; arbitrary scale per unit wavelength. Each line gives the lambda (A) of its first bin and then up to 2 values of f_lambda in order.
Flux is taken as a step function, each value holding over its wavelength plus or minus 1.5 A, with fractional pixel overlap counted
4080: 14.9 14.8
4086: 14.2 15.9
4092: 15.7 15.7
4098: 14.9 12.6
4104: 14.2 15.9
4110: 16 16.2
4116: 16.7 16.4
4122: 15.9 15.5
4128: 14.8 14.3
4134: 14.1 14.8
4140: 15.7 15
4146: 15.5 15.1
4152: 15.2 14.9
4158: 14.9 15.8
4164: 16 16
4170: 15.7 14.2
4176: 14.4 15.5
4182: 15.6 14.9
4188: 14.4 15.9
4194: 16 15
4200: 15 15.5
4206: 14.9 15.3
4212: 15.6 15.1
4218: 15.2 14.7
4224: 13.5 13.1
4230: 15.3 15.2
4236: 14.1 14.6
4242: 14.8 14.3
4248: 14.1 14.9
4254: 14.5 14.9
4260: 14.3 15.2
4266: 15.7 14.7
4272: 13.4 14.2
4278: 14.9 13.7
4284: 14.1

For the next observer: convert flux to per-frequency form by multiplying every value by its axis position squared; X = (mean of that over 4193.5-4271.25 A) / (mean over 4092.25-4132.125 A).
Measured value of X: 1.0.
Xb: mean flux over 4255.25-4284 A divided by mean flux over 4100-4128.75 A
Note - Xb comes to 0.94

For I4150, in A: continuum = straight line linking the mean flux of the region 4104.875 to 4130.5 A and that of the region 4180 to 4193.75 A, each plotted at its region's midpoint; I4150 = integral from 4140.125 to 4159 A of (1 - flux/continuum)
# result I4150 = 0.5 A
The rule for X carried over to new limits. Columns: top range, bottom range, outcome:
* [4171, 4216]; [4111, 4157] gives 1.02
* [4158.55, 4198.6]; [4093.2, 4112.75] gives 1.06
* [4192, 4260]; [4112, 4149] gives 1.01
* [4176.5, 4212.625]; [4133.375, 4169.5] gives 1.02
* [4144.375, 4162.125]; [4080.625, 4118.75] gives 1.02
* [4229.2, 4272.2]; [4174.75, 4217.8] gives 0.99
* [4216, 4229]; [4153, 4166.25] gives 0.95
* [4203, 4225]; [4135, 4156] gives 1.02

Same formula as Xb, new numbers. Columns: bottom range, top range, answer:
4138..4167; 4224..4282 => 0.94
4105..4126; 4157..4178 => 0.95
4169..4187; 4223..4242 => 0.96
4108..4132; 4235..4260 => 0.92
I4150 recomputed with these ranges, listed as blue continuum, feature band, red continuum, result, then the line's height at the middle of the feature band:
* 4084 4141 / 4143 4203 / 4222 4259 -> -1.6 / 14.9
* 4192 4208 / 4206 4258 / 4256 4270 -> 1.6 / 15.1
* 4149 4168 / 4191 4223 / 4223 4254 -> -0.9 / 14.8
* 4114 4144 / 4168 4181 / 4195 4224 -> 0.1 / 15.2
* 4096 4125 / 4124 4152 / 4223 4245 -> 0.4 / 15.2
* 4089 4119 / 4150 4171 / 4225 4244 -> -0.7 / 15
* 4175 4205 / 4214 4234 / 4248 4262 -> 0.5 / 14.9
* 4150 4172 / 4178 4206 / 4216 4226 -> -0.7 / 14.9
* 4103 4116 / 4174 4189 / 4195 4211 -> 0.4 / 15.3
